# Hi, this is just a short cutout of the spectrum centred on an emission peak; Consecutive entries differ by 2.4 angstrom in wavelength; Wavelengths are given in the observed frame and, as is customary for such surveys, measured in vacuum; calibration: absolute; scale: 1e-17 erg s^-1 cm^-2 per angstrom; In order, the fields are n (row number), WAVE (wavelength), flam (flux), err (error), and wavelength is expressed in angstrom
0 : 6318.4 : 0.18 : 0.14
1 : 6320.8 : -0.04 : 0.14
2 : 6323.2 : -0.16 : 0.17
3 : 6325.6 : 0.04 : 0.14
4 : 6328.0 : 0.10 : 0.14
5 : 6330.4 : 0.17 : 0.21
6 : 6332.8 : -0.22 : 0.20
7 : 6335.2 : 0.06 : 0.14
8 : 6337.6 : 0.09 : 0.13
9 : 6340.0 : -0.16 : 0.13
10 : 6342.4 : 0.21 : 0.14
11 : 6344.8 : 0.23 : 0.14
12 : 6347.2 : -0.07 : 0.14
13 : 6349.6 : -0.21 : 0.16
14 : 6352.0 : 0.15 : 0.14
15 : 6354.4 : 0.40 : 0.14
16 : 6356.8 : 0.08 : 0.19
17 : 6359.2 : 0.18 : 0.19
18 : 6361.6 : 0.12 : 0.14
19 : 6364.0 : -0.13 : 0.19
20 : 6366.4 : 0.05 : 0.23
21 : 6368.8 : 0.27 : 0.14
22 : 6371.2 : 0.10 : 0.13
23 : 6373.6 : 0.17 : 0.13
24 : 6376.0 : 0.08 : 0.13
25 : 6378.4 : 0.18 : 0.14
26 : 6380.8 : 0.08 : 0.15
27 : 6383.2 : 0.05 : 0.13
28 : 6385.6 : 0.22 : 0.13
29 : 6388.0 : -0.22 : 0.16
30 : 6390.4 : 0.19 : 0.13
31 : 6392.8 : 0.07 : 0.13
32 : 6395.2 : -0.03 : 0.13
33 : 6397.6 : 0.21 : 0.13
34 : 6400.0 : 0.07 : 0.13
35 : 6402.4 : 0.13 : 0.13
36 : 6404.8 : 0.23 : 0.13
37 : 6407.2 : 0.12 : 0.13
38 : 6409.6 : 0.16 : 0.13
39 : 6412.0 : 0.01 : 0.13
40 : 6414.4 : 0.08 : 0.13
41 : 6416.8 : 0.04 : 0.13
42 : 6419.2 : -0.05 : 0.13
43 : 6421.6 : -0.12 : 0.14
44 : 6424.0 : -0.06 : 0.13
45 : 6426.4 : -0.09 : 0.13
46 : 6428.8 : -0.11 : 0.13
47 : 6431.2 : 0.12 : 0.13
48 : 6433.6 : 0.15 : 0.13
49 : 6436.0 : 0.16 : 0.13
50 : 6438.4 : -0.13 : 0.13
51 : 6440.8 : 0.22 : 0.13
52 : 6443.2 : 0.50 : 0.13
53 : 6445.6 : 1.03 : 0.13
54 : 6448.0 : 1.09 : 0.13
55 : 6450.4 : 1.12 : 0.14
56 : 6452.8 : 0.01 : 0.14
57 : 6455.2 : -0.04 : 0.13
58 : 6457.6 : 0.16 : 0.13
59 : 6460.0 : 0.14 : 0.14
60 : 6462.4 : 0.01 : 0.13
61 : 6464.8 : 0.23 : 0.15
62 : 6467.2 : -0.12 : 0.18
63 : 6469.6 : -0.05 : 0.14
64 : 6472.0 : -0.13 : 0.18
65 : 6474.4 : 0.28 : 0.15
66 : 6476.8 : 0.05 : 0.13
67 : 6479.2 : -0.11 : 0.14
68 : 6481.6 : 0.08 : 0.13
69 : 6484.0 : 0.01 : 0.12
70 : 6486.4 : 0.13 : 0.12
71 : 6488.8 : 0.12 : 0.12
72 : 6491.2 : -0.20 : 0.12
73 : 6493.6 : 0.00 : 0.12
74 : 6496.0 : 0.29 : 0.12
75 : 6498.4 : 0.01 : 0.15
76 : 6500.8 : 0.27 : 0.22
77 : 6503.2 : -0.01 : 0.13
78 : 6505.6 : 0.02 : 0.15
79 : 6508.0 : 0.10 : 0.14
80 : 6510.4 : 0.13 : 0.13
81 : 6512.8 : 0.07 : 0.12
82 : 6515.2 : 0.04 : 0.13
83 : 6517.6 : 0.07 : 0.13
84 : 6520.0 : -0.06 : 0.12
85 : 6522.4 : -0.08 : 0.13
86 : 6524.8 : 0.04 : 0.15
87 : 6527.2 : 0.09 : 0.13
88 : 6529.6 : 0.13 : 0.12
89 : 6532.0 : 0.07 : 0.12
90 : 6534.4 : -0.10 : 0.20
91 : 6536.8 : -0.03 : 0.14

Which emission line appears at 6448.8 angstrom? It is [O II]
